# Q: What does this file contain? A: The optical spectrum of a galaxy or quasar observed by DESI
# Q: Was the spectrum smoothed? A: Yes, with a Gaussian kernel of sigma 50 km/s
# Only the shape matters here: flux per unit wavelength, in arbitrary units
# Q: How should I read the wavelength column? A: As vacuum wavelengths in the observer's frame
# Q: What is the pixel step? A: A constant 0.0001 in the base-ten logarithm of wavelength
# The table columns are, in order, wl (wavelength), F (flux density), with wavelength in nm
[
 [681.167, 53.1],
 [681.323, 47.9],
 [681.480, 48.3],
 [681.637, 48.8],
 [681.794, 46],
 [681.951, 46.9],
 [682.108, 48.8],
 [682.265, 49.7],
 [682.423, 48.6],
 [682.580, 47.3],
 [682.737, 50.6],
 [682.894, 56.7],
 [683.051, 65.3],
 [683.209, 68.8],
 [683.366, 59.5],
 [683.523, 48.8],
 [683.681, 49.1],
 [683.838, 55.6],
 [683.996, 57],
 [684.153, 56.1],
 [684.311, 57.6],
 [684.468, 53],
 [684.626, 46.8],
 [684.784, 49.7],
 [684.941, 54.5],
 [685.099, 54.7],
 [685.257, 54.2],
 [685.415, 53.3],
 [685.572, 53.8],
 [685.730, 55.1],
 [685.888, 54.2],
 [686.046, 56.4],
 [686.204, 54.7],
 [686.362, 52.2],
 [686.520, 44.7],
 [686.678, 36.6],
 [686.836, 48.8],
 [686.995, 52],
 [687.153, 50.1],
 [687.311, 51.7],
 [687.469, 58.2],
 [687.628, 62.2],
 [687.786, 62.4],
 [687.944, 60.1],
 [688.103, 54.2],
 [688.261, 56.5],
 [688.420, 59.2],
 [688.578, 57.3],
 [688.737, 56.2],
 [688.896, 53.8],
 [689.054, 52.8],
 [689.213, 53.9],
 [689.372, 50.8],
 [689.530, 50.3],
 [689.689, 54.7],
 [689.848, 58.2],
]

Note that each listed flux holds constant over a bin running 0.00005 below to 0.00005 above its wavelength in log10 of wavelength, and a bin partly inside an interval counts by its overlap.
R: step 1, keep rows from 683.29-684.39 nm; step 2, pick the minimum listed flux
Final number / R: 48.8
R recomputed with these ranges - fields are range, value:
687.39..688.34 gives 54.2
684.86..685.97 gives 53.3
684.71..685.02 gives 49.7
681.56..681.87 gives 46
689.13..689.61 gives 50.3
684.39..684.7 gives 46.8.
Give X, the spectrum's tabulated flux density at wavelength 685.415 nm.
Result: 53.3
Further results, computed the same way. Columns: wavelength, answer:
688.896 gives 53.8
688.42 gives 59.2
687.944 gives 60.1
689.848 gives 58.2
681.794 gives 46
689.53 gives 50.3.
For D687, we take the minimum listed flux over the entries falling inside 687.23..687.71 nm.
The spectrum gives 51.7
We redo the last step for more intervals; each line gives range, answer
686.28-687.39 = 36.6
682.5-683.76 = 47.3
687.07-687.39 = 50.1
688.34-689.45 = 50.8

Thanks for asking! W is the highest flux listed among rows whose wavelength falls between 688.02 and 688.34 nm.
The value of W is 56.5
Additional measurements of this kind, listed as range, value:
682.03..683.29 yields 68.8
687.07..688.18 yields 62.4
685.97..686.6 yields 56.4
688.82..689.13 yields 53.8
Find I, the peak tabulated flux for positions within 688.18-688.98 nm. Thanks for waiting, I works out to 59.2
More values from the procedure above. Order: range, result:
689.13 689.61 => 53.9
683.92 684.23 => 57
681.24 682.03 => 48.8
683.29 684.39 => 59.5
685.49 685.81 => 55.1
